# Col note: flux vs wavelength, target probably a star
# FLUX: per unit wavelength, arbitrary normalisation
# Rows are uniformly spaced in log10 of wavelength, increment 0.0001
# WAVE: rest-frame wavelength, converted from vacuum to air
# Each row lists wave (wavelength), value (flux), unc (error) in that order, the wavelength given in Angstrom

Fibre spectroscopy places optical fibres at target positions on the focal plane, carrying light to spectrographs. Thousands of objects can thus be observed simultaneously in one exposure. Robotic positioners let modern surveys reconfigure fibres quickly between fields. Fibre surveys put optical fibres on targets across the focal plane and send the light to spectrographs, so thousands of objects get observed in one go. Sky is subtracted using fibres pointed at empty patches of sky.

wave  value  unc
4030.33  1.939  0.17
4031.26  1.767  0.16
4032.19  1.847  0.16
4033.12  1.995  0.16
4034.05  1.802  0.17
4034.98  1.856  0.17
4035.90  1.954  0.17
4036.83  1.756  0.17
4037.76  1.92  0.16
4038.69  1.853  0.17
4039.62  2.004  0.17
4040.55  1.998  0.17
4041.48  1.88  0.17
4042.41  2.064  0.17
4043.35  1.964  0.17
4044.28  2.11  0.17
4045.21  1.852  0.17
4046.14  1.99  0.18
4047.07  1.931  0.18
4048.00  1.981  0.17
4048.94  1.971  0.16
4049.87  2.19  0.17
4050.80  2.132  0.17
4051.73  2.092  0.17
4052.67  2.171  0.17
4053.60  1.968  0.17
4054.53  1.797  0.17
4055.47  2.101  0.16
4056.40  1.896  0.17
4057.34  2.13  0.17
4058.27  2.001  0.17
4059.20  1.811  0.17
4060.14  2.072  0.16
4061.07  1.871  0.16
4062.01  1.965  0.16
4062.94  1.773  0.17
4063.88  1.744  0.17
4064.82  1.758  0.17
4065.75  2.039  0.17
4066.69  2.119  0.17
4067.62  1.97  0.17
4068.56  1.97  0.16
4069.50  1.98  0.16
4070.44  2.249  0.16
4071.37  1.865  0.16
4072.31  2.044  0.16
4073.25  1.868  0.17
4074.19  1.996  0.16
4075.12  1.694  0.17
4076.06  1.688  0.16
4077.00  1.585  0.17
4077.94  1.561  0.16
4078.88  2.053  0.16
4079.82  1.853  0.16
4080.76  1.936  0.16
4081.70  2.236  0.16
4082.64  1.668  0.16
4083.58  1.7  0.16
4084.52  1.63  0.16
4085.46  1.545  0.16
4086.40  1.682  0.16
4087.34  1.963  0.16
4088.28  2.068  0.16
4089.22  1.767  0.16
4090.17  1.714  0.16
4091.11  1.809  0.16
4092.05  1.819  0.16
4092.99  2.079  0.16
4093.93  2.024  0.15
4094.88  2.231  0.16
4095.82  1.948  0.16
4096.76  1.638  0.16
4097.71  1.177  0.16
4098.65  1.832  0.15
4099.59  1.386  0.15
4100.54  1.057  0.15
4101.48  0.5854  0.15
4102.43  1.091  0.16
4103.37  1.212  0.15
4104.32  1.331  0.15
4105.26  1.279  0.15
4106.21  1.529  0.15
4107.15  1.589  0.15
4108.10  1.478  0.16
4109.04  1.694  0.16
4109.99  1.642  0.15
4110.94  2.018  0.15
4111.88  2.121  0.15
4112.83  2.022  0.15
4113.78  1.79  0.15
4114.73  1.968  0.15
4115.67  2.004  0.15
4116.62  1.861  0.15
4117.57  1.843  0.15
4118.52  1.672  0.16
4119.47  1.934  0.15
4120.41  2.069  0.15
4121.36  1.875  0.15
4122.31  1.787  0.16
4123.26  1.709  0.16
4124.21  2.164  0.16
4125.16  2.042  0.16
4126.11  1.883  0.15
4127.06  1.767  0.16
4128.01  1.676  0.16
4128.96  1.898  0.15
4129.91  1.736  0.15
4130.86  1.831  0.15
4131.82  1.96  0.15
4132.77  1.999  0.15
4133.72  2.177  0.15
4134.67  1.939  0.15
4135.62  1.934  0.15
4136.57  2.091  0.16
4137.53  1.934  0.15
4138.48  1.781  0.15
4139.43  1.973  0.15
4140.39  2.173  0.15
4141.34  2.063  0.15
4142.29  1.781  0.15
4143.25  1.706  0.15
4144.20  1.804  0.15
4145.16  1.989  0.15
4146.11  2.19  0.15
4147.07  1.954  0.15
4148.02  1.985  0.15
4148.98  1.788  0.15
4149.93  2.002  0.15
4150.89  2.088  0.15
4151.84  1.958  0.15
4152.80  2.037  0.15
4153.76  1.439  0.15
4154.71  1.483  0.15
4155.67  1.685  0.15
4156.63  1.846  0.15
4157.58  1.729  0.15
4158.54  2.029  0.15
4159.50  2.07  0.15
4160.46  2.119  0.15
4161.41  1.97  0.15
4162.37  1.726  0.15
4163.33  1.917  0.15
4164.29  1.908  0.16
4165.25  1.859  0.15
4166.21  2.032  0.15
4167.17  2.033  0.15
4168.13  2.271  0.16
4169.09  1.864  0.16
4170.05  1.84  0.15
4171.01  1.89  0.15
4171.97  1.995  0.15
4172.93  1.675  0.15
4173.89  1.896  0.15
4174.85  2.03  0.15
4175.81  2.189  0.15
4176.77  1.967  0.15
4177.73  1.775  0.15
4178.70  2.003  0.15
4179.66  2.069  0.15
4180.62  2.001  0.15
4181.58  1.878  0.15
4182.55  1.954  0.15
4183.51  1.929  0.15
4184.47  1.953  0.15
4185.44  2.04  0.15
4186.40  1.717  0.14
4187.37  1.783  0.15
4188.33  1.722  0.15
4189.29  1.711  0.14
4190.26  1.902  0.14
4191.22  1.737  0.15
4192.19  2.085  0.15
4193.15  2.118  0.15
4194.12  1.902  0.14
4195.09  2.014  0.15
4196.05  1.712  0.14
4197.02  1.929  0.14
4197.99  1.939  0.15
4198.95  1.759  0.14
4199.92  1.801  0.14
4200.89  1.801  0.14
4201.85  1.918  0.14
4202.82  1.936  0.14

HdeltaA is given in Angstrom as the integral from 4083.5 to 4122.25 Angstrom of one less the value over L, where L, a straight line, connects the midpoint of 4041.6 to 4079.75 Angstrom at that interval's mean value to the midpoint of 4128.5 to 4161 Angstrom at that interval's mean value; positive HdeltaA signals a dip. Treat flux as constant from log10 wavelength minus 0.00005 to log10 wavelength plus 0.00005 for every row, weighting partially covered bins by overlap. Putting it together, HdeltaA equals 4.7 Angstrom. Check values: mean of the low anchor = 1.95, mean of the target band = 1.7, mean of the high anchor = 1.92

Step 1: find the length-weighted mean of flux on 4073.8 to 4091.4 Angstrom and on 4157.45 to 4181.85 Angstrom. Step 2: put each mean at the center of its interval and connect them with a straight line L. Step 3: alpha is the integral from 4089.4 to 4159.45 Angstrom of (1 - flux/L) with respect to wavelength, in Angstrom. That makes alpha 2.7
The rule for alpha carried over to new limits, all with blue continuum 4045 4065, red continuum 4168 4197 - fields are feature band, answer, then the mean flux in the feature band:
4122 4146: 0.2 Angstrom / 1.92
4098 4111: 3.7 Angstrom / 1.39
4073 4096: 1.3 Angstrom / 1.84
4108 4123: 0.6 Angstrom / 1.87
